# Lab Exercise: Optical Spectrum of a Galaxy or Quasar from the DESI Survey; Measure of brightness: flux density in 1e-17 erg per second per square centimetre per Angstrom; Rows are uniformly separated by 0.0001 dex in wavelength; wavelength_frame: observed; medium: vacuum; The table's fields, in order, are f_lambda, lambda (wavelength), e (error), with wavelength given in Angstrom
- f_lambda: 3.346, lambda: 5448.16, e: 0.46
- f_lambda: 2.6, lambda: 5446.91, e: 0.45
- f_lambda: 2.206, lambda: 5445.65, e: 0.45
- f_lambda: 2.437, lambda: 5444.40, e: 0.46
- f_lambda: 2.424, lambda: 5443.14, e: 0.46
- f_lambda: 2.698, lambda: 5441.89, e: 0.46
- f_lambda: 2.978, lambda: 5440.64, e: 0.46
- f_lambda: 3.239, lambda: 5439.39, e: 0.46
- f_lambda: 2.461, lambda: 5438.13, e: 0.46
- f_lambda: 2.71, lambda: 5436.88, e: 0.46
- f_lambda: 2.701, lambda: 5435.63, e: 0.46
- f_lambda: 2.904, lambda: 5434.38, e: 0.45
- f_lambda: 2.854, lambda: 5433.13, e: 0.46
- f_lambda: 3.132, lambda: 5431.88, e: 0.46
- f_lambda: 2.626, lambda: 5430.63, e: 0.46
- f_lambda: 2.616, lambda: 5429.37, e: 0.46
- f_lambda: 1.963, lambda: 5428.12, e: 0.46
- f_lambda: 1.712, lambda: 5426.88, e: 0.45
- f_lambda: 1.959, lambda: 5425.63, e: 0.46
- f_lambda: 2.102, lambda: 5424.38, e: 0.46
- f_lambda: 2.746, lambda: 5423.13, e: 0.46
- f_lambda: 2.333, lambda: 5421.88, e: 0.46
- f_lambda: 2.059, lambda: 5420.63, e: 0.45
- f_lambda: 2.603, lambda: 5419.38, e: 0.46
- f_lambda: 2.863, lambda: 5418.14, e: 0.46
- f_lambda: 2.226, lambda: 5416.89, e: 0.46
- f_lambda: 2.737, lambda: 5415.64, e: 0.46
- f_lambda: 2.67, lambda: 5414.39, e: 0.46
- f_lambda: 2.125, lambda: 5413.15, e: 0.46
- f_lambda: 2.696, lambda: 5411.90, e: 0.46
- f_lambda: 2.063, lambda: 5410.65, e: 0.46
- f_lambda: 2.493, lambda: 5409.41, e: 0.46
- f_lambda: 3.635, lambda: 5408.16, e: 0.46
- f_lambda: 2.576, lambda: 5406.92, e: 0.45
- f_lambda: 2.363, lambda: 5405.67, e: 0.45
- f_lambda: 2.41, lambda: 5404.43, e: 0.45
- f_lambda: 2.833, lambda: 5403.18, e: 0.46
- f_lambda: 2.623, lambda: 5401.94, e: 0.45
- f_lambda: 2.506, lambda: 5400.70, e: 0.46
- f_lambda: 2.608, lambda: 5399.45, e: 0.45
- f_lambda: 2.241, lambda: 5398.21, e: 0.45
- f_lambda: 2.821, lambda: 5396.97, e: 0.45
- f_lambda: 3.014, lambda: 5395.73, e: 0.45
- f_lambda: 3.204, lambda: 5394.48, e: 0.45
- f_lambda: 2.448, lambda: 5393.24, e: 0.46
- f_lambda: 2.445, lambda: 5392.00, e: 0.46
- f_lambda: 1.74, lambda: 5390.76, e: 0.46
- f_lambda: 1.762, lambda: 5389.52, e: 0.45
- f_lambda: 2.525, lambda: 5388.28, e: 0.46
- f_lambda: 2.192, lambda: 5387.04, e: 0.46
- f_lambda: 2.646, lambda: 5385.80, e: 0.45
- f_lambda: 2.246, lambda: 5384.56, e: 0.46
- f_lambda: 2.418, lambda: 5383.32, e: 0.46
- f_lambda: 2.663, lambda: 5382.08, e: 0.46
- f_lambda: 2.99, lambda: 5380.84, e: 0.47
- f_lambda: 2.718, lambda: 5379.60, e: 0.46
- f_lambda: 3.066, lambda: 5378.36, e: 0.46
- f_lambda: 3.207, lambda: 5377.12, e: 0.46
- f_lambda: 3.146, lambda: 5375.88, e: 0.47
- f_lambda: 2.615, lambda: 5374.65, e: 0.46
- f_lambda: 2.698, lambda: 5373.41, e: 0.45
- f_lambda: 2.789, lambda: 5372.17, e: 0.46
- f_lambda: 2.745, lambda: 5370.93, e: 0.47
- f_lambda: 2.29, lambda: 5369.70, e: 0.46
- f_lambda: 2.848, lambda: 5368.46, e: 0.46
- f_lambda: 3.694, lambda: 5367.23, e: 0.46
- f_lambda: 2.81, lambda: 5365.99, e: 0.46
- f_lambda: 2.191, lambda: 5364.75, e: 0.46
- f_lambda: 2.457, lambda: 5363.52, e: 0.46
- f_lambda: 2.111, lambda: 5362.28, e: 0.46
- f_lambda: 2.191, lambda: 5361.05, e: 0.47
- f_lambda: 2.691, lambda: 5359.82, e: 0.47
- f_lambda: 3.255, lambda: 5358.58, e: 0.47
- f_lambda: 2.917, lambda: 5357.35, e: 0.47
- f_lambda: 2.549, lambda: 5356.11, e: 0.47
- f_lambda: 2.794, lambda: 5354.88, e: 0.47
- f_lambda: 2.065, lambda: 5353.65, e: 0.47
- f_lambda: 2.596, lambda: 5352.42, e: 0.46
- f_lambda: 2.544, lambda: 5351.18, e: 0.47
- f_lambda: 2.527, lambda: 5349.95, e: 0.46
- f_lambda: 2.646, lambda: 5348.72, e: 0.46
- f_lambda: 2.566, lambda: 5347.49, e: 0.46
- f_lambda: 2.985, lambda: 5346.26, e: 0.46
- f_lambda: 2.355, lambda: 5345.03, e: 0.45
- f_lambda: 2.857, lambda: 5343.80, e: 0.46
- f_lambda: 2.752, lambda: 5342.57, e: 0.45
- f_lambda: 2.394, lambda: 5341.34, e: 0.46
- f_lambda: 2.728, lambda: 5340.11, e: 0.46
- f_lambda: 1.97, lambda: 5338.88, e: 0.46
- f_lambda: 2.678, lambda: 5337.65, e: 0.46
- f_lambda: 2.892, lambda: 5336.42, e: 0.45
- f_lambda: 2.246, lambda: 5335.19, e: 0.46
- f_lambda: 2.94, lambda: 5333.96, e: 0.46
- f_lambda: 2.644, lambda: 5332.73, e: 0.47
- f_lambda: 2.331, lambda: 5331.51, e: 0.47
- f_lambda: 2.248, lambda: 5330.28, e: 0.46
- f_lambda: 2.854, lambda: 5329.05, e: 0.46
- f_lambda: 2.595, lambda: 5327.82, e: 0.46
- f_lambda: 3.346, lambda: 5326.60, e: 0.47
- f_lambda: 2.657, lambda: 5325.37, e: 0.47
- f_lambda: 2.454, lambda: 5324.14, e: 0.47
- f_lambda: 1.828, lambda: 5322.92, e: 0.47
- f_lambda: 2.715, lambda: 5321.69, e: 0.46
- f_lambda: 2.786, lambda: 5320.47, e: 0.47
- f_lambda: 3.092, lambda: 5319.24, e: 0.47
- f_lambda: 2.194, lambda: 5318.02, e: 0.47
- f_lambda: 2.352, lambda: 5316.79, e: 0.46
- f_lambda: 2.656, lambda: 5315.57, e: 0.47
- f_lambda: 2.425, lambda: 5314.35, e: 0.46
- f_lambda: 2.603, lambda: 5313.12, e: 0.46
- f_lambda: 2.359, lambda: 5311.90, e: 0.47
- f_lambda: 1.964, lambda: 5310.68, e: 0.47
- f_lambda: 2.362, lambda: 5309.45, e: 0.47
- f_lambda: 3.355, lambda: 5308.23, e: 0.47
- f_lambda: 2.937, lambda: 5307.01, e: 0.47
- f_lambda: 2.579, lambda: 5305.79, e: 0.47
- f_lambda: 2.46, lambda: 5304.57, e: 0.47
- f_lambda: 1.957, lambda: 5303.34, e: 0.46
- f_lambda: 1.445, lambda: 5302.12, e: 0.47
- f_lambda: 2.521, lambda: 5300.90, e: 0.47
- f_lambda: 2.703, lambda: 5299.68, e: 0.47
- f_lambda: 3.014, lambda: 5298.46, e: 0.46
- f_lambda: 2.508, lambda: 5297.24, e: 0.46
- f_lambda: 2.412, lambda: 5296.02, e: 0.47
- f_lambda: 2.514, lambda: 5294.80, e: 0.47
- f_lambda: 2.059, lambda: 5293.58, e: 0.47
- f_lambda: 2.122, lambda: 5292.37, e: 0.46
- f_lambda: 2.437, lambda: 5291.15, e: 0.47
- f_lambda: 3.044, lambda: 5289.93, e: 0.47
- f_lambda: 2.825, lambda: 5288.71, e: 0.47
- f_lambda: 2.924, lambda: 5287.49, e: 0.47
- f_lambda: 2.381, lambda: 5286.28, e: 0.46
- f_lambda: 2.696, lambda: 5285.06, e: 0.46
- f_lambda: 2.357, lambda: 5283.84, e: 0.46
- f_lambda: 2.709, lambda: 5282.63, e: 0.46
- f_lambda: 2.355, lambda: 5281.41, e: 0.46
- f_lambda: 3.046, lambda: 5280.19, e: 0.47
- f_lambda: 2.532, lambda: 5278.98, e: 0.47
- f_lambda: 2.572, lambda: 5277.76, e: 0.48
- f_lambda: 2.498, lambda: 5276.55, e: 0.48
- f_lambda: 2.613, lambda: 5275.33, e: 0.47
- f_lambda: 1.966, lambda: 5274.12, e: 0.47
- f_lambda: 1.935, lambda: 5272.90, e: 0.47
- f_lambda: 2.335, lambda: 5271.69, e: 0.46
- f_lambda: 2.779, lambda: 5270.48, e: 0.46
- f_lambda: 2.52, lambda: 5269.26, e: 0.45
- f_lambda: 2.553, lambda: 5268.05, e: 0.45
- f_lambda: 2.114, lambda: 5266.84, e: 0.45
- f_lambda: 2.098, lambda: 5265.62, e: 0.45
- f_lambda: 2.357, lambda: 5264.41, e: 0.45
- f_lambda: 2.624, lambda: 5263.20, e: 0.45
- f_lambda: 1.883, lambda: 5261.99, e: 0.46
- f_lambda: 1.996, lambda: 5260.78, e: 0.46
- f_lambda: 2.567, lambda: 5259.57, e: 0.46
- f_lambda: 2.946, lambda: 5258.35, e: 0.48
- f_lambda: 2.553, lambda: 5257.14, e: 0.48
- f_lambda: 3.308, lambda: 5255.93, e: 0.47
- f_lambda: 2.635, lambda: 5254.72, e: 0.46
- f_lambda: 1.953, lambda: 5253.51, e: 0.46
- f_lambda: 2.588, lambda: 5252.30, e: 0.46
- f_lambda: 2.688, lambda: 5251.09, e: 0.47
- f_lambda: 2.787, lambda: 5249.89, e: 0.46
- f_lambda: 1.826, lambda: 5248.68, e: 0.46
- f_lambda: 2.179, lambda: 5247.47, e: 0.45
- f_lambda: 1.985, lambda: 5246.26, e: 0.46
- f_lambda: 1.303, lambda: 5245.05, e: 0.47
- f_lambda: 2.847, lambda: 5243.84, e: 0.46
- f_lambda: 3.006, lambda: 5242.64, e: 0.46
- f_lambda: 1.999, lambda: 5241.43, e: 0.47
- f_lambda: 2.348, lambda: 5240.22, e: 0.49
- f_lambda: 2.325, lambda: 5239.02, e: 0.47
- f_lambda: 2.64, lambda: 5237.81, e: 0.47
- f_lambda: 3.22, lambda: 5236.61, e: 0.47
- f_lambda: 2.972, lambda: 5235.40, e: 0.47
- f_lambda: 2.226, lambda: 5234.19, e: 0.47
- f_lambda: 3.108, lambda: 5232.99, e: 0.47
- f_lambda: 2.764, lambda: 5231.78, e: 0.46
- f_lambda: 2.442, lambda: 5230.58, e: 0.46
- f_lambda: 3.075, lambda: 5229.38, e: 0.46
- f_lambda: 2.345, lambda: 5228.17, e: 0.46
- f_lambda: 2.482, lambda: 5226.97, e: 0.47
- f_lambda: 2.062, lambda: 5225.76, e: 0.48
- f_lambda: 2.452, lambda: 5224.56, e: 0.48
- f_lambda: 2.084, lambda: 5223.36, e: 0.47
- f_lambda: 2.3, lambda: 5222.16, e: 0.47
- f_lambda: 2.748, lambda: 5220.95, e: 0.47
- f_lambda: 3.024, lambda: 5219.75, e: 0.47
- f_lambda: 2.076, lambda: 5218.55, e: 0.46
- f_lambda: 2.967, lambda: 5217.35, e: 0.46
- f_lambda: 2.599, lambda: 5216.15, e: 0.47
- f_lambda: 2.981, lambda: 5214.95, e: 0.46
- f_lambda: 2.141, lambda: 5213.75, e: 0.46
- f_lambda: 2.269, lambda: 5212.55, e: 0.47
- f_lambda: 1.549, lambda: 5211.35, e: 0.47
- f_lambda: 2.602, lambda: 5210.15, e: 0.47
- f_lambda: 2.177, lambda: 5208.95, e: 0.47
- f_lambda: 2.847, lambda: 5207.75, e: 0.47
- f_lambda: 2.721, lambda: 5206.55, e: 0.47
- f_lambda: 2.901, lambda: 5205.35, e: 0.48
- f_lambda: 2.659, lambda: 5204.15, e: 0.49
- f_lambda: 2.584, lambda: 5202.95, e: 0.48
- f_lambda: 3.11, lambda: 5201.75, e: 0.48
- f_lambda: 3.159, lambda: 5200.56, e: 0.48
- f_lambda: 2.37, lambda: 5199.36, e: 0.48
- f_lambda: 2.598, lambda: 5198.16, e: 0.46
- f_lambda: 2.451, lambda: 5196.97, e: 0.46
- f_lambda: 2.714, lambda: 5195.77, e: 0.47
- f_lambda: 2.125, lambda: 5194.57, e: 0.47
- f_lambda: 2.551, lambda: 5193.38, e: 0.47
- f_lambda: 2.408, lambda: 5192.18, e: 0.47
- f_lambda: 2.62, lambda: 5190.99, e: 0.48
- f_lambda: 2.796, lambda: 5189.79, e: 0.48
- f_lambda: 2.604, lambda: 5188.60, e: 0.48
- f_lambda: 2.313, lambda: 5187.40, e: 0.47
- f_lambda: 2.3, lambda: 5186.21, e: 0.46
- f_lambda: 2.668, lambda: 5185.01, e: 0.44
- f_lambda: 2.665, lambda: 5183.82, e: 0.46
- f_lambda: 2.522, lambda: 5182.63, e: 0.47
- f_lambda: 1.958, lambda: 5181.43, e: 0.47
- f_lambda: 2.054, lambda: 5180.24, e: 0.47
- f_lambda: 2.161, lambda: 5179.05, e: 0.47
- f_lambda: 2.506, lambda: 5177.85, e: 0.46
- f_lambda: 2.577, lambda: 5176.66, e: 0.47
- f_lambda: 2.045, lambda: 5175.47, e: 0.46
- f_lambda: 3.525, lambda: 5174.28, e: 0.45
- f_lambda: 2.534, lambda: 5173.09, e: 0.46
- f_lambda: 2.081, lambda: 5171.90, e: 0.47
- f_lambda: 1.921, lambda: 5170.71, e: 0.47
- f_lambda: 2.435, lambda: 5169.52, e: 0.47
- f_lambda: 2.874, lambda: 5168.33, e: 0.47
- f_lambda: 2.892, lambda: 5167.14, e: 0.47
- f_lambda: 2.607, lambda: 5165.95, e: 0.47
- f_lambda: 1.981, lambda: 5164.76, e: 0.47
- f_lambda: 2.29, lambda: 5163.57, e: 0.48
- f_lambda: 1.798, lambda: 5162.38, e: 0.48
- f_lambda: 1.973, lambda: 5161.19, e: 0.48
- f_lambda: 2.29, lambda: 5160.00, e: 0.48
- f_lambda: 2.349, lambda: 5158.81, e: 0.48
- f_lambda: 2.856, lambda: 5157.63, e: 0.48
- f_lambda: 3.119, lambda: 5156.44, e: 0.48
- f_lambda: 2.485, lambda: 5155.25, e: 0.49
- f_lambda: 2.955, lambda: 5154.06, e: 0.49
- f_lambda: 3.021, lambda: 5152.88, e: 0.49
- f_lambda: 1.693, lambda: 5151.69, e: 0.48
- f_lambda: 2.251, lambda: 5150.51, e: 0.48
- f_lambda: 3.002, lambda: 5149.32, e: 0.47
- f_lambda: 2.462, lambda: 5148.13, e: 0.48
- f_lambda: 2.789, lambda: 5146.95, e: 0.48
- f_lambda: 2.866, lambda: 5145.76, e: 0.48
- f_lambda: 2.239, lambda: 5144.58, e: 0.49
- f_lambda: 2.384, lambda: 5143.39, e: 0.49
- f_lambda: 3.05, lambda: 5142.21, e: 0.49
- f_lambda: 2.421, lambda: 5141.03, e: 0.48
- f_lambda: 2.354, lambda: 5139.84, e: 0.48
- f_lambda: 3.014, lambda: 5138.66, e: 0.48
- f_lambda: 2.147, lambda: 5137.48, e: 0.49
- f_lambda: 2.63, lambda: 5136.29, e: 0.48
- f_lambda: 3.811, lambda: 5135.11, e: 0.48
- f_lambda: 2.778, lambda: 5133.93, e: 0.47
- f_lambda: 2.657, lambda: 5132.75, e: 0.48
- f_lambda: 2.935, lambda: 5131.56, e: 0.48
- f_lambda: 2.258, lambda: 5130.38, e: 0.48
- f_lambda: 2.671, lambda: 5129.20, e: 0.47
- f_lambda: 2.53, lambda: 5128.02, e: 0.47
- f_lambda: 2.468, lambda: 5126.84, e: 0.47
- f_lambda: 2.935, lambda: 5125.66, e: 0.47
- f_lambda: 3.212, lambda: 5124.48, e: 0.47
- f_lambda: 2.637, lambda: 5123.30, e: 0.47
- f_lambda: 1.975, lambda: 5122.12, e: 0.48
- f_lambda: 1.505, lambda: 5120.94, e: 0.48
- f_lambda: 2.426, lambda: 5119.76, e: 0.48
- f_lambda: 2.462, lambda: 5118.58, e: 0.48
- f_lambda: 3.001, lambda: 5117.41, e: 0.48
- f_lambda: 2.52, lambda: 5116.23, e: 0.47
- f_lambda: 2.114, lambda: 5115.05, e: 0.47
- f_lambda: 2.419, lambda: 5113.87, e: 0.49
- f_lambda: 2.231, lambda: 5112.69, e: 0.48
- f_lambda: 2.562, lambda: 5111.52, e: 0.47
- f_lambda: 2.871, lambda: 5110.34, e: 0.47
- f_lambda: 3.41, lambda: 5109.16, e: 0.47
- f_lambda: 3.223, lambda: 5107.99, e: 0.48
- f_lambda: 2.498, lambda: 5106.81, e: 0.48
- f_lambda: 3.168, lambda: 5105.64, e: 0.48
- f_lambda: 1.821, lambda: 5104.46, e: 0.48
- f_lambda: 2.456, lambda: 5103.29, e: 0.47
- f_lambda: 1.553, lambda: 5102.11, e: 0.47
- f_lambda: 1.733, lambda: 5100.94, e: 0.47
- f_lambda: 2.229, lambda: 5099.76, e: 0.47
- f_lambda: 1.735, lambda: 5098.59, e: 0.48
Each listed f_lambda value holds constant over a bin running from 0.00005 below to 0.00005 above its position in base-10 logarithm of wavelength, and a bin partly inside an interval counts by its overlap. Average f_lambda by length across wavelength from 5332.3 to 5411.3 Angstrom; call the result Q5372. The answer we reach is 2.62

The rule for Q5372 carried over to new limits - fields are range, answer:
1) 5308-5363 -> 2.57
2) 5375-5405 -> 2.6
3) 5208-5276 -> 2.45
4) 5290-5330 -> 2.51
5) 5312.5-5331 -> 2.58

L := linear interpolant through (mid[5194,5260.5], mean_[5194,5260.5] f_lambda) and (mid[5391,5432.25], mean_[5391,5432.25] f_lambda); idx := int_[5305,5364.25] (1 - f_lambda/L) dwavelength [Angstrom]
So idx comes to -1.4 Angstrom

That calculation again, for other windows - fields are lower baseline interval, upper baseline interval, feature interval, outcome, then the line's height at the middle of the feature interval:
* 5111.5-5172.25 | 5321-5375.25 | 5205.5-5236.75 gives 0.2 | 2.56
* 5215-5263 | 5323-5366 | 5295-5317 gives 0.6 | 2.55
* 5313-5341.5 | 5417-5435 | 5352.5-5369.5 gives -0.8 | 2.53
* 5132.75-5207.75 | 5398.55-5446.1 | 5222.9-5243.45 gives -0.1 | 2.55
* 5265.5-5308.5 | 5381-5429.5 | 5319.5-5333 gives -0.6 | 2.48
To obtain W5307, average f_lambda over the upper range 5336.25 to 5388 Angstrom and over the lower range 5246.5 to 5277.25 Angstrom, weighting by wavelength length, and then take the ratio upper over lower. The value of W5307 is 1.1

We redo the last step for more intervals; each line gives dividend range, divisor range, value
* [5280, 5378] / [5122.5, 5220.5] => 1.02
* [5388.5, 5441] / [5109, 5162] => 0.98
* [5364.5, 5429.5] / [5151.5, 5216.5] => 1.03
